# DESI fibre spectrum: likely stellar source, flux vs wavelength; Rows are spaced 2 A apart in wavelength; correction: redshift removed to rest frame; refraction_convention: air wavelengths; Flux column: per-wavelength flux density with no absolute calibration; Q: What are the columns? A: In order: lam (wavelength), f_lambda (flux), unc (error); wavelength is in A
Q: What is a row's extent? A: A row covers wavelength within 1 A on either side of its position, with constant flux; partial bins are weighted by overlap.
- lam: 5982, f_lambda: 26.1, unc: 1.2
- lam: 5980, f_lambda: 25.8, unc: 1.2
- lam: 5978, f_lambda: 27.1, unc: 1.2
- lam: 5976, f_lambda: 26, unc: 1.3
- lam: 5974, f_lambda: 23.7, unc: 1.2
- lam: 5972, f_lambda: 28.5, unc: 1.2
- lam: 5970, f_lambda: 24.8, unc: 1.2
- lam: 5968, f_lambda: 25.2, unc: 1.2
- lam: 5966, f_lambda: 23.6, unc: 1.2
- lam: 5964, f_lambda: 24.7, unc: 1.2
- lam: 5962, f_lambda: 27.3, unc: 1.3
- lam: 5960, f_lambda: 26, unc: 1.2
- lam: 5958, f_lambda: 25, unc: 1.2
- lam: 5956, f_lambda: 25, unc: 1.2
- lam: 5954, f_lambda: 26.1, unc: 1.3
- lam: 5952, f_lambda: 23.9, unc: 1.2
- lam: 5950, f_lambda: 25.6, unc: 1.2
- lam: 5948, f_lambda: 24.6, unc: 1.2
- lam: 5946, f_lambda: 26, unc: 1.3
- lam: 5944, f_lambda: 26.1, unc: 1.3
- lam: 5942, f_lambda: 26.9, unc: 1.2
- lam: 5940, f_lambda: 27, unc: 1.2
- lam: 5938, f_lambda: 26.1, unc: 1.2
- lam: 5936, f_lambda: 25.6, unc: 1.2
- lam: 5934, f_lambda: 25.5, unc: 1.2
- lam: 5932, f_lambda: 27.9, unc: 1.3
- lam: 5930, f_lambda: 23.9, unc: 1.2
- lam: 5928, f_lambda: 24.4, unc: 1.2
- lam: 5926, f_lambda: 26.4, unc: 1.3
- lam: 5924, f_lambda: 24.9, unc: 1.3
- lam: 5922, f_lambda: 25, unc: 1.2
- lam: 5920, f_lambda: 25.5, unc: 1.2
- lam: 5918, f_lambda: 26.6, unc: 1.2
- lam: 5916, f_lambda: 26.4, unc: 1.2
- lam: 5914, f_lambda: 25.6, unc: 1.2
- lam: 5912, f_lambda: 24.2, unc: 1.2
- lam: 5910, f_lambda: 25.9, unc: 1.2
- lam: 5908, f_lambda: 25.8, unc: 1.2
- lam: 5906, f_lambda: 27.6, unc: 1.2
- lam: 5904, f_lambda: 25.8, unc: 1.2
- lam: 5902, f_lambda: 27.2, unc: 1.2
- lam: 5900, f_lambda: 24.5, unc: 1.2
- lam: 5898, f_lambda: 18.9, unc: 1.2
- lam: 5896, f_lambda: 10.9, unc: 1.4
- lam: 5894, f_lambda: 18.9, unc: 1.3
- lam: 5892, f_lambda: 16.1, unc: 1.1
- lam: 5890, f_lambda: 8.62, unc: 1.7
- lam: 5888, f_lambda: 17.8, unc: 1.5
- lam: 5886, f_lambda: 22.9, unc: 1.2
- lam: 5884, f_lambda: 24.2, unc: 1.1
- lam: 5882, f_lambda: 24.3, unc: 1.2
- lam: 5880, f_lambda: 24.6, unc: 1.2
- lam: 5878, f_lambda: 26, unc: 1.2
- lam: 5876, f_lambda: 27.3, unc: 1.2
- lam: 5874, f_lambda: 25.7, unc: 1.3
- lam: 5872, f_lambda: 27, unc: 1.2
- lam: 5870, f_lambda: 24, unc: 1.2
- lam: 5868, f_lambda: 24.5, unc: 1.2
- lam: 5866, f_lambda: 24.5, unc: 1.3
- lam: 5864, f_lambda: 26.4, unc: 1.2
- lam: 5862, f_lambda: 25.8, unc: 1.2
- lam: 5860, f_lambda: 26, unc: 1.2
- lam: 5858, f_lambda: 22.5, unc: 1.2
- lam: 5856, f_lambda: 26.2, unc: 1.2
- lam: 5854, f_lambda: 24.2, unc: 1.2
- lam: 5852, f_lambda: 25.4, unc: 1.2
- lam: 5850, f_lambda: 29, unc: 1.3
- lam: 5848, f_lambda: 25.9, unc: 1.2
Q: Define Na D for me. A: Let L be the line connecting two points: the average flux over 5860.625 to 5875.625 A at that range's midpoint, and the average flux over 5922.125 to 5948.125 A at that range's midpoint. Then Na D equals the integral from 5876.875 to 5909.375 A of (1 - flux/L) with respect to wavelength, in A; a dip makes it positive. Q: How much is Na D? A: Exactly 5.12 A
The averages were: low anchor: 25.5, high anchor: 25.8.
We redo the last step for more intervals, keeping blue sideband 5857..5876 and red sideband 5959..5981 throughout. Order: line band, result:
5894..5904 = 1.8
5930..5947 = -0.4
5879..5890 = 1.7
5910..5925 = 0.0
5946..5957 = 0.2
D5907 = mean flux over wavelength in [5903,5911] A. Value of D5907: 26.3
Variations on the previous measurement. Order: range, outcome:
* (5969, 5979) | 26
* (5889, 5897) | 13.6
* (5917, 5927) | 25.7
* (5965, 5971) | 24.5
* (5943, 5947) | 26.1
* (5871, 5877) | 26.7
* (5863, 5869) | 25.1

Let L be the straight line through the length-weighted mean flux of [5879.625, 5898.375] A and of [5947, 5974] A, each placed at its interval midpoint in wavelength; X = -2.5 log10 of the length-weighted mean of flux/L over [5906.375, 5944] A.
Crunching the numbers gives -0.18 mag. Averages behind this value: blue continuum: 18.5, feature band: 25.8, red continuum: 25.3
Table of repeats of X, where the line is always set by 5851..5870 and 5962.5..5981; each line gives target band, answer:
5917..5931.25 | 0.00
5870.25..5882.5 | -0.03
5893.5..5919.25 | 0.06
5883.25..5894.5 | 0.37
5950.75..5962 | 0.00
